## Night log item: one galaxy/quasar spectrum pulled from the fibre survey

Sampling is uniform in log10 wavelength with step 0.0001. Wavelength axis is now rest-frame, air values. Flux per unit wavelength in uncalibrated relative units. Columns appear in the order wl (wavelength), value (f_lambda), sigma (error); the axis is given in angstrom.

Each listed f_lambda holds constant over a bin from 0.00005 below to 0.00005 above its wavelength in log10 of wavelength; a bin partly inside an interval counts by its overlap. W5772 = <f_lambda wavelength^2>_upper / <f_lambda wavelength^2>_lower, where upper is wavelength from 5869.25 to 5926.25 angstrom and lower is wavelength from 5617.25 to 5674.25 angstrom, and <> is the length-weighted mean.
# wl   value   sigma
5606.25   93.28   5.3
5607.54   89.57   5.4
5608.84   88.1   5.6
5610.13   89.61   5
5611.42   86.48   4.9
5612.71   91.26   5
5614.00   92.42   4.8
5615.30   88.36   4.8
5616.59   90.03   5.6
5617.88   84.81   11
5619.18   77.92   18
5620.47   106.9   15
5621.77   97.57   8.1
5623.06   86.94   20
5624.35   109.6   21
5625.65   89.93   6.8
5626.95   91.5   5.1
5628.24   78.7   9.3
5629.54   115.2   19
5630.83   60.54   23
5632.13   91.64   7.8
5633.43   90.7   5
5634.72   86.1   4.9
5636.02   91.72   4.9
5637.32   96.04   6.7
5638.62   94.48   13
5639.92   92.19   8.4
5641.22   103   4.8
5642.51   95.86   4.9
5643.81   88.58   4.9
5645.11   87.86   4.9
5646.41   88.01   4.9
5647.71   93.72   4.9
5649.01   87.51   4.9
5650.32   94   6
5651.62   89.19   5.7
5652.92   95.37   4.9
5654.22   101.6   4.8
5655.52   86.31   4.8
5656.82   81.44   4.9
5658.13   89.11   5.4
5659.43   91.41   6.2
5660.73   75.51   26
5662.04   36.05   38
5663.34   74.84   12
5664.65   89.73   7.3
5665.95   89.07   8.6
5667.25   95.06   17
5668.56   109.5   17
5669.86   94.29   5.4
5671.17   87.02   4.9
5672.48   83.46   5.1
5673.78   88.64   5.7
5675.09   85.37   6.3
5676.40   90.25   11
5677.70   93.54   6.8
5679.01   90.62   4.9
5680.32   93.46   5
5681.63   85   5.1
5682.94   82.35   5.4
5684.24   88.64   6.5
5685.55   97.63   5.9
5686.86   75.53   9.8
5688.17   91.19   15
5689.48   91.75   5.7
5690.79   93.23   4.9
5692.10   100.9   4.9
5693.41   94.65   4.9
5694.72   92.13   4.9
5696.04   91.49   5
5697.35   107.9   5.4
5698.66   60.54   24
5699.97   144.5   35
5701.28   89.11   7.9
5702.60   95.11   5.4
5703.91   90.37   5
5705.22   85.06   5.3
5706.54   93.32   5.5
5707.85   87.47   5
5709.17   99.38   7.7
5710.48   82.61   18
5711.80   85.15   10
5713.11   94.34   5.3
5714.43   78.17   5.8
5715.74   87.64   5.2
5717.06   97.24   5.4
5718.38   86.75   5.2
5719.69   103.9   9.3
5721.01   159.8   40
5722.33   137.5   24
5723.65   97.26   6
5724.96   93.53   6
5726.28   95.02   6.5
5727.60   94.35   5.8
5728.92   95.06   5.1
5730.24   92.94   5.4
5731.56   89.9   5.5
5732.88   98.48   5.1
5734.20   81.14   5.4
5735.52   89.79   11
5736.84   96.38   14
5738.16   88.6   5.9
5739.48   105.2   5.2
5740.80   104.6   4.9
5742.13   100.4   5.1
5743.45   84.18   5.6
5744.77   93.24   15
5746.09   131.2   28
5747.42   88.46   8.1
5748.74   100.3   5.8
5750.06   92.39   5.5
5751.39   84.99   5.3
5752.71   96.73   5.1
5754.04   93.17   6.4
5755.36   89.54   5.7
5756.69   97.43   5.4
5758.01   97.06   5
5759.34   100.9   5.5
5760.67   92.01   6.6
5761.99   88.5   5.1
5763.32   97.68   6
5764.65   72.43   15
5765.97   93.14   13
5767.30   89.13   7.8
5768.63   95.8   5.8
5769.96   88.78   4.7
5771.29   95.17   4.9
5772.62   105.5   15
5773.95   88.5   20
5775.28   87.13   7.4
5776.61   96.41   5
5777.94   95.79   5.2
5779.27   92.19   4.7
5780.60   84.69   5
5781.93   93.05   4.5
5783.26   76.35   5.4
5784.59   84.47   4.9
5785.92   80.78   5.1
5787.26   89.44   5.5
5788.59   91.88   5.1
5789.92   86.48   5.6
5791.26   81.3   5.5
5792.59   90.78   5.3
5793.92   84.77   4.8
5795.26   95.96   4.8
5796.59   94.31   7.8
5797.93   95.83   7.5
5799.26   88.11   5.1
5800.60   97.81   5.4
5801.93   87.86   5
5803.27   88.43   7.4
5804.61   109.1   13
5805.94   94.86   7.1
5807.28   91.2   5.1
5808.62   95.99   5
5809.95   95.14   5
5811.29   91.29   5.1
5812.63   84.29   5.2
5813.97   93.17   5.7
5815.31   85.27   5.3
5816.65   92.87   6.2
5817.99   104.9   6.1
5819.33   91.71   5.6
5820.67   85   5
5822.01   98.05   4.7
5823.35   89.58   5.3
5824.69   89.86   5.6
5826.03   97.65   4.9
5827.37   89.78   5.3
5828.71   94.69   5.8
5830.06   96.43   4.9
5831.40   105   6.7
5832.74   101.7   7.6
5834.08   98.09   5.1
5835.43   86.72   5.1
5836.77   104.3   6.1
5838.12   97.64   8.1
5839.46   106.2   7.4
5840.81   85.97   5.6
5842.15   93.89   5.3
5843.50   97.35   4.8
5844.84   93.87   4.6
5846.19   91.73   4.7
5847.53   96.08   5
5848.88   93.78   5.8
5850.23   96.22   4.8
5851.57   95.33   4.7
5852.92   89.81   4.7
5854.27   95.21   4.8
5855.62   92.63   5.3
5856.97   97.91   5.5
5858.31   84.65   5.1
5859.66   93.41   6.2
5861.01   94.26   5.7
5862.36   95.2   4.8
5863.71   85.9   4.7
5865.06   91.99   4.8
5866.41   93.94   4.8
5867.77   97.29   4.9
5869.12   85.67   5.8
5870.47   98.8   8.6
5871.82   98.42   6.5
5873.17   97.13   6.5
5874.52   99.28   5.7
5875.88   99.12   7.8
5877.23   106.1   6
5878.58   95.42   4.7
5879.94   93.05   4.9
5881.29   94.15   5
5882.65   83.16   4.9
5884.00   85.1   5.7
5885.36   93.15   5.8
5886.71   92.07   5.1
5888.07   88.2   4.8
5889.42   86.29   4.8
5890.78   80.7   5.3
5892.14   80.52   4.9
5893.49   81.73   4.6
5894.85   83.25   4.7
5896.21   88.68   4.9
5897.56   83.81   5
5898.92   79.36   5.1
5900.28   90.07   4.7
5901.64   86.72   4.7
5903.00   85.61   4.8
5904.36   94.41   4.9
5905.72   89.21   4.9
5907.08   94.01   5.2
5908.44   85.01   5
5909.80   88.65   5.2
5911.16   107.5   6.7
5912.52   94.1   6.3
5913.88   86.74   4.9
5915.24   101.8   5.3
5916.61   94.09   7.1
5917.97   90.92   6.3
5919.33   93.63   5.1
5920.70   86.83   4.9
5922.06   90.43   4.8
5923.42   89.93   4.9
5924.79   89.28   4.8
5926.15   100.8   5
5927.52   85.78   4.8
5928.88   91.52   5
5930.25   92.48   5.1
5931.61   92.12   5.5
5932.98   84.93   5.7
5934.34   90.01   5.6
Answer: 1.11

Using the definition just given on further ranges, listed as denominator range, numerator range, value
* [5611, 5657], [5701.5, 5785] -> 1.07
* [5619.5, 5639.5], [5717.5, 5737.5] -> 1.13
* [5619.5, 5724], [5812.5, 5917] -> 1.07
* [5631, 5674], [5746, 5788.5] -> 1.08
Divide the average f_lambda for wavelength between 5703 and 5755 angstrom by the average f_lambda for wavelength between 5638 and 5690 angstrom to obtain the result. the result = 1.1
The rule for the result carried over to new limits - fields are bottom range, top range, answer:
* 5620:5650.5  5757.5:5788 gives 0.98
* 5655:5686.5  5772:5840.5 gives 1.07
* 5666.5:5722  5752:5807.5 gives 0.98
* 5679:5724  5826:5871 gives 0.99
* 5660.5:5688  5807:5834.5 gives 1.09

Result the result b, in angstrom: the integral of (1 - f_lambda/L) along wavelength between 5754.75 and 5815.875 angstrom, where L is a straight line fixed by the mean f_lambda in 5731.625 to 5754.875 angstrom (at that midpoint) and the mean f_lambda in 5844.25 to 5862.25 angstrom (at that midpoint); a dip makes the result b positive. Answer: 2.3 angstrom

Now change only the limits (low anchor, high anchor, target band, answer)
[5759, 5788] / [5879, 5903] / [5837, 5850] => -1.11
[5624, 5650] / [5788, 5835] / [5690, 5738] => -2.04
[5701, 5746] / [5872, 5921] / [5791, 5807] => 0.18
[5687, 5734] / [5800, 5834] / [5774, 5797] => 1.51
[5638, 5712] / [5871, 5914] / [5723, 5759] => -2.00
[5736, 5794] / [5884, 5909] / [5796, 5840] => -2.16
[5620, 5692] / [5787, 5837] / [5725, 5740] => -0.30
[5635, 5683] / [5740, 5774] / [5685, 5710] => -0.65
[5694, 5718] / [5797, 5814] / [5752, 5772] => 0.07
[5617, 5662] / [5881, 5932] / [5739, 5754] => -1.36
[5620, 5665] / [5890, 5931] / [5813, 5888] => -3.91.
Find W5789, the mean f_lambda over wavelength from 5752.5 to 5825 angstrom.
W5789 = 91.6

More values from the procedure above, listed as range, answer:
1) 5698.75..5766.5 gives 96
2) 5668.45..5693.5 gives 90.4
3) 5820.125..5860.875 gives 94.7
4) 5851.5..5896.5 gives 91.6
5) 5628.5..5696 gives 89.4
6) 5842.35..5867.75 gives 93.4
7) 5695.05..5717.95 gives 92.2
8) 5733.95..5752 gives 96.1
